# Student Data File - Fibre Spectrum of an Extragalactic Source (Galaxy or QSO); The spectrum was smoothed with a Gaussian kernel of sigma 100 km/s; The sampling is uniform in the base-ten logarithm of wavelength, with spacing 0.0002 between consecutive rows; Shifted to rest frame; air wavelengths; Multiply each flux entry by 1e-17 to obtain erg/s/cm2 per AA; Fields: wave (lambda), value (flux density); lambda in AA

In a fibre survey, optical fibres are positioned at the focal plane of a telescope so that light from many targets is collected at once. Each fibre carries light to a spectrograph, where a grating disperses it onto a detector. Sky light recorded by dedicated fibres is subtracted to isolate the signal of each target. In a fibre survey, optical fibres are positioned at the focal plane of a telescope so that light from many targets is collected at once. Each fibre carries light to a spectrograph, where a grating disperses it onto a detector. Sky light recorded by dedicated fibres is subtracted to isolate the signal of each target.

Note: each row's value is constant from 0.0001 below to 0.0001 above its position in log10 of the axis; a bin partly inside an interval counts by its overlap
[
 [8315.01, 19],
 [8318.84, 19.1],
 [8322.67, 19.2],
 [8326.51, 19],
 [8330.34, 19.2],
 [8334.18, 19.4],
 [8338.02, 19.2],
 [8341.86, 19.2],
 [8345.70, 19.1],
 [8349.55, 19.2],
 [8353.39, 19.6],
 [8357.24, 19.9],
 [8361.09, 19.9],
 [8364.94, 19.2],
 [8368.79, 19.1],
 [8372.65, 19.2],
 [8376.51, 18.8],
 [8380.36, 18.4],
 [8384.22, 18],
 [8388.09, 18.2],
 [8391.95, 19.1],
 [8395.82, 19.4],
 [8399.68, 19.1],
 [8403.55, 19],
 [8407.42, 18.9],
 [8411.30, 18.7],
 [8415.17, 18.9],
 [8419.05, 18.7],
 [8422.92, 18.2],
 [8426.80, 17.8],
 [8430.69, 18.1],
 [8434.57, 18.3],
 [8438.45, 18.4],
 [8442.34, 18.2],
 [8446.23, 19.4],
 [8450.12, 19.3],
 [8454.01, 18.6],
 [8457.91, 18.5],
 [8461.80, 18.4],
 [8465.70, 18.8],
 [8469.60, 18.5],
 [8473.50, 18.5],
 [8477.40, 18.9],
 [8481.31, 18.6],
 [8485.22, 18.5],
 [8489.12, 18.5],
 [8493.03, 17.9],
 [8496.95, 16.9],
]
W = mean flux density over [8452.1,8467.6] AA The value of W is 18.6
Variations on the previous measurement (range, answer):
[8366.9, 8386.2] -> 18.7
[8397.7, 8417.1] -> 18.9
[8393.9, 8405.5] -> 19.2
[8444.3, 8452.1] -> 19.4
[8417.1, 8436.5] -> 18.2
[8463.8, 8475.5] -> 18.6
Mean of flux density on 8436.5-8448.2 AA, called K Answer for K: 18.7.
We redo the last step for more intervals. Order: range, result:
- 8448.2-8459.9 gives 18.8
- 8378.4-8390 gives 18.2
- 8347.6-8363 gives 19.6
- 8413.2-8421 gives 18.8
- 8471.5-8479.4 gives 18.7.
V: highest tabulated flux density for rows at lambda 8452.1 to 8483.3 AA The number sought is 18.9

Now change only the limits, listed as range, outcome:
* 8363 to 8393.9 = 19.2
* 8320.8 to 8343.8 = 19.4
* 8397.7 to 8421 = 19.1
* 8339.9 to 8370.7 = 19.9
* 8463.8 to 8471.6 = 18.8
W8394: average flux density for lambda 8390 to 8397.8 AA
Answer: 19.3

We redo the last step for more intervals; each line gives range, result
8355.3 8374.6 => 19.5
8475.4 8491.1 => 18.6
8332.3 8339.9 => 19.3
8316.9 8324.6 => 19.1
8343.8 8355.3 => 19.3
